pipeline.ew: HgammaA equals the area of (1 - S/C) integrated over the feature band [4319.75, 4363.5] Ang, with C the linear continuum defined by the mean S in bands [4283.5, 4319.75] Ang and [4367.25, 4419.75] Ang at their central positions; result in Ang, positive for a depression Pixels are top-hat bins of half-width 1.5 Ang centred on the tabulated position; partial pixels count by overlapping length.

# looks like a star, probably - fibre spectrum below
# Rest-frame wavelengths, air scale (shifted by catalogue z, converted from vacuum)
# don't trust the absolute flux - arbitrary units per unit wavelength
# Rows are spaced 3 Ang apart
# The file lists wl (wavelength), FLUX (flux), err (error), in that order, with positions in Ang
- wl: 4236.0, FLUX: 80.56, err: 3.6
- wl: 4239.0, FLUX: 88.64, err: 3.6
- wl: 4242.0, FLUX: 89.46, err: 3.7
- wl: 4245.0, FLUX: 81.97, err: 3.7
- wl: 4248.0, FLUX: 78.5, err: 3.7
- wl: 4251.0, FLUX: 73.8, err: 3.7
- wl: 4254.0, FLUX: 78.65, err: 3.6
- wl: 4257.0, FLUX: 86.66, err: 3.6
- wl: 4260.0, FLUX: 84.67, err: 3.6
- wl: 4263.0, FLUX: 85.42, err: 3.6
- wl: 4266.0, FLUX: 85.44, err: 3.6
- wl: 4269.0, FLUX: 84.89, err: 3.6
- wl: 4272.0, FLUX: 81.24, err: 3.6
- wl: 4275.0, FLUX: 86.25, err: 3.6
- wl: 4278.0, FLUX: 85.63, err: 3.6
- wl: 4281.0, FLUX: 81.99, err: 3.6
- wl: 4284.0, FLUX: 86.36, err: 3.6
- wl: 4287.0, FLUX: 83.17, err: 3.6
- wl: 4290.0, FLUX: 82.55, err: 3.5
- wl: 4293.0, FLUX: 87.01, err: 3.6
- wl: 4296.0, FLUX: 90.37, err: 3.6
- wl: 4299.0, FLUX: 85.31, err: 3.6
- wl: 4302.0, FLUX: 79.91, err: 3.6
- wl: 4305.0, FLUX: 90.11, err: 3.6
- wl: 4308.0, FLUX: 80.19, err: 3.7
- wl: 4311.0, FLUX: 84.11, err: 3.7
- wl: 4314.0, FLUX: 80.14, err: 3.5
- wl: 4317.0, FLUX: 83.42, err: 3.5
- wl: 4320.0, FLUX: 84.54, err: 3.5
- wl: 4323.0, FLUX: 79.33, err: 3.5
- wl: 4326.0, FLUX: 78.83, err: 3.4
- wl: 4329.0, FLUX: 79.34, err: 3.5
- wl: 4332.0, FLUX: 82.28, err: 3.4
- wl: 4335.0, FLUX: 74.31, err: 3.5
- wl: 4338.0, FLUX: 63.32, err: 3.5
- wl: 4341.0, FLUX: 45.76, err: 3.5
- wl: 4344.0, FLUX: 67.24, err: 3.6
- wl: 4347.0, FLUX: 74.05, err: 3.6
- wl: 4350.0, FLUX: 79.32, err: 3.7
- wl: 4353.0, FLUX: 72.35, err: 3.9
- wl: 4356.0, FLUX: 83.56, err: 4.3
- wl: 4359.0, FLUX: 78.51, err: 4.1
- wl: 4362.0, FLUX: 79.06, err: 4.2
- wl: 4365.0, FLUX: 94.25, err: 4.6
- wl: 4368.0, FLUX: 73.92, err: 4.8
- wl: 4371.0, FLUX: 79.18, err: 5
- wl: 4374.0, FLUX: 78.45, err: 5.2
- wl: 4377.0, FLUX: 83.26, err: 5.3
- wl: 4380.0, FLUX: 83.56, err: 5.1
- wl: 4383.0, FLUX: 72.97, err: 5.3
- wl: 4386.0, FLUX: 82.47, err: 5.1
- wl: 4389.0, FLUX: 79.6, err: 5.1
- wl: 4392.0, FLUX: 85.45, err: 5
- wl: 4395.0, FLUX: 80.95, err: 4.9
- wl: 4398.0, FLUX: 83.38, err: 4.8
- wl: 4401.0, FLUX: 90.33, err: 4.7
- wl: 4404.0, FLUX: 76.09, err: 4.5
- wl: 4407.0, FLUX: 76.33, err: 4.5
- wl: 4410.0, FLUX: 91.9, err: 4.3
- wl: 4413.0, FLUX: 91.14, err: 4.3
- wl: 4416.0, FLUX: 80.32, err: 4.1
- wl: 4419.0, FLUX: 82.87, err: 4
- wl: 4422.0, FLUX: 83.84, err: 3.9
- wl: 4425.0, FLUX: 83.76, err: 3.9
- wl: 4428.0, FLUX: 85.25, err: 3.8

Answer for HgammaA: 4.6 Ang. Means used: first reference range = 84.3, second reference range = 81.9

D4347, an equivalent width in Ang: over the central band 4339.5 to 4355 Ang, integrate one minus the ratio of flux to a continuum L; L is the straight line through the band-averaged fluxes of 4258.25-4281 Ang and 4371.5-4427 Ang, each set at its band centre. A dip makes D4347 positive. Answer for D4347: 2.81 Ang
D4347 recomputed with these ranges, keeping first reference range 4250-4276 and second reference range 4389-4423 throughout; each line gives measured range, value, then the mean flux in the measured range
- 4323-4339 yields 1.4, 76.3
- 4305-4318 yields 0.1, 82.8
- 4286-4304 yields -0.4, 84.9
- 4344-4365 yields 1.3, 78.2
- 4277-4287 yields -0.1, 84.4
